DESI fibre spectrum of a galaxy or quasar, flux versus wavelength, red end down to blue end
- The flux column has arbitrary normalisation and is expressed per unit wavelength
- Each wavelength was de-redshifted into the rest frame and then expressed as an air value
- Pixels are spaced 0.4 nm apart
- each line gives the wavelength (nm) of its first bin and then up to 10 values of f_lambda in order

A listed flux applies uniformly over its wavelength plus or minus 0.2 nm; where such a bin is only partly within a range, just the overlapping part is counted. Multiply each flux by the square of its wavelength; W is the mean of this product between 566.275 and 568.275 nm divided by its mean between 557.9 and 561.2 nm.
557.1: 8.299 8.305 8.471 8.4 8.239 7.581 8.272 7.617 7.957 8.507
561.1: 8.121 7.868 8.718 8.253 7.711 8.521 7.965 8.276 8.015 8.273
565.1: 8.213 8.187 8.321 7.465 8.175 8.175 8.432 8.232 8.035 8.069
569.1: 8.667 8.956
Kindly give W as 1.0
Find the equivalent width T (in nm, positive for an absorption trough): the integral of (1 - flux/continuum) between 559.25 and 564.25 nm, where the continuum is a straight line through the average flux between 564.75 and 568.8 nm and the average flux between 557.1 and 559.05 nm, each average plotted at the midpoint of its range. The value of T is 0.05 nm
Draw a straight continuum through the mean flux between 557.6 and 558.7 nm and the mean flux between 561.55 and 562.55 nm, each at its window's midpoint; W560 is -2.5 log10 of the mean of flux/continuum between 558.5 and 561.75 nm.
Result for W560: 0.04 mag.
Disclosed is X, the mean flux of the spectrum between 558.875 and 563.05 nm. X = 8.08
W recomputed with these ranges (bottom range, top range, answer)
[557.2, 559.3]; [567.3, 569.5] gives 1.06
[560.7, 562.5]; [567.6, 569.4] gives 1.03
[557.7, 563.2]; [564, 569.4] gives 1.03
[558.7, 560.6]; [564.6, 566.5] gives 1.04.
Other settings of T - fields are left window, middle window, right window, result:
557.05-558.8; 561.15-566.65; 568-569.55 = 0.15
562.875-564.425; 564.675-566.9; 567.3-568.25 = 0.04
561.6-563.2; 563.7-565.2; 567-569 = 0.01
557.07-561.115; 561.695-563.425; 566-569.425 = -0.02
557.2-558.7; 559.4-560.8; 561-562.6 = 0.04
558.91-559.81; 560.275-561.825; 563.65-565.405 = -0.04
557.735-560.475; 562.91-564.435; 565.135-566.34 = -0.02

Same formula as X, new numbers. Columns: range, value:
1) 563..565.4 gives 8.2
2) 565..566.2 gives 8.18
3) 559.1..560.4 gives 7.89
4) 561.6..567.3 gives 8.16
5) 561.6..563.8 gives 8.22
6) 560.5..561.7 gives 8.17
